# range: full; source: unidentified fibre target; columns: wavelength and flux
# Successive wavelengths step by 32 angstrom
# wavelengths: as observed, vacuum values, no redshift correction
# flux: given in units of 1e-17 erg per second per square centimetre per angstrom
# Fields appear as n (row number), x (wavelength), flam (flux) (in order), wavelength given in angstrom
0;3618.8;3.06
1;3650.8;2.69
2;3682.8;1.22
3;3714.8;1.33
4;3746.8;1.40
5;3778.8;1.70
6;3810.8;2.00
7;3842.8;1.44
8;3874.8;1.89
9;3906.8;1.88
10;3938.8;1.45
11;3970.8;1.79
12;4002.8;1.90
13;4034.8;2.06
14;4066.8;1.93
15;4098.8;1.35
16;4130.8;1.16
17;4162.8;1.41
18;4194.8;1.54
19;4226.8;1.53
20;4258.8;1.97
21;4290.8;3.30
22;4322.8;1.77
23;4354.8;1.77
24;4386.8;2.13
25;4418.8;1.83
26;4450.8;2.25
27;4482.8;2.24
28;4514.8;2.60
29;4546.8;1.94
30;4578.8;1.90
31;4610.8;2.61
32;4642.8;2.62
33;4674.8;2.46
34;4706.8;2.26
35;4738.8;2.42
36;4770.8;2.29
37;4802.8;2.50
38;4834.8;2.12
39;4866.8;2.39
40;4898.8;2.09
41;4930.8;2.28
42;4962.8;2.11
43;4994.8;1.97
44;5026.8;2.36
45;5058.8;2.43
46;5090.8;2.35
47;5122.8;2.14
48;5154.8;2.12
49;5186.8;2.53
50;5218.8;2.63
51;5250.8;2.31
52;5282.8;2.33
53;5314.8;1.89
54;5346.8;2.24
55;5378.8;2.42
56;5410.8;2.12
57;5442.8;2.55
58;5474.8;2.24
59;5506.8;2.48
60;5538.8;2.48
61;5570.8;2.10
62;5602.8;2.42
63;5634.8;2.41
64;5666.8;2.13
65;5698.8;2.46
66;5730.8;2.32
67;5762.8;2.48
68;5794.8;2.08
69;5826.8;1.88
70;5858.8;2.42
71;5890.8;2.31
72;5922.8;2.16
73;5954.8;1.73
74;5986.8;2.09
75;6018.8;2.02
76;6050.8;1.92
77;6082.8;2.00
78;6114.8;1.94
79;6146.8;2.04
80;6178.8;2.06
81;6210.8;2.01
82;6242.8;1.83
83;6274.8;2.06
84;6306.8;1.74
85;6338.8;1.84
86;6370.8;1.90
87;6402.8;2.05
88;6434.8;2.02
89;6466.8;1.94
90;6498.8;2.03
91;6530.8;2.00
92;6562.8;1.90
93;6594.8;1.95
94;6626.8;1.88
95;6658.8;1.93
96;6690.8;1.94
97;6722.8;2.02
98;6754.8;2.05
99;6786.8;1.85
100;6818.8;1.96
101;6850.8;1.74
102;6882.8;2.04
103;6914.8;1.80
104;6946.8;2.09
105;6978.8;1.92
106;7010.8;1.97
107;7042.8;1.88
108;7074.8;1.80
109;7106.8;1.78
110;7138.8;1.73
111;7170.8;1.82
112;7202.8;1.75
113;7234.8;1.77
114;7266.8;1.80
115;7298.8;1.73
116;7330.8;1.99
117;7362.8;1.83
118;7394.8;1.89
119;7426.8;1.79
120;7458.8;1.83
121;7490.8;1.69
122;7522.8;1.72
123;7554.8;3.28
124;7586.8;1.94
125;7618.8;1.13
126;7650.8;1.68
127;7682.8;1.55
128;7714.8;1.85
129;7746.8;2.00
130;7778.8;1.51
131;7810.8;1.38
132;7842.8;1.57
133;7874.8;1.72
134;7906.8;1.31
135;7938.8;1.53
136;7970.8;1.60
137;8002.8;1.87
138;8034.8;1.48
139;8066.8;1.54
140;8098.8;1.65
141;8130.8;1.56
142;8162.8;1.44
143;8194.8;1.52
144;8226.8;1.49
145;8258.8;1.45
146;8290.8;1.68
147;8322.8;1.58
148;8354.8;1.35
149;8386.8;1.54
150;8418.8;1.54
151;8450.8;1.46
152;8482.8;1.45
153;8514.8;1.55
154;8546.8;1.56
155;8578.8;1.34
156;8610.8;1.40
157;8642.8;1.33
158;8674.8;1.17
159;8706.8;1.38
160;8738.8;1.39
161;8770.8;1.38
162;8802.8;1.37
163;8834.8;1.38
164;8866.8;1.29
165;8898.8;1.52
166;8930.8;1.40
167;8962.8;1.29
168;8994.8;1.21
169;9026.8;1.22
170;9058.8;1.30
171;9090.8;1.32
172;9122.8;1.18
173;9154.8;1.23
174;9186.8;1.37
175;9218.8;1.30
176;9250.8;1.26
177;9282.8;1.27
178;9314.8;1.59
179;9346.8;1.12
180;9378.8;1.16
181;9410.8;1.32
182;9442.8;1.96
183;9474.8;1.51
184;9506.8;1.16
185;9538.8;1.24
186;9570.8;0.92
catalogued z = 0.15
